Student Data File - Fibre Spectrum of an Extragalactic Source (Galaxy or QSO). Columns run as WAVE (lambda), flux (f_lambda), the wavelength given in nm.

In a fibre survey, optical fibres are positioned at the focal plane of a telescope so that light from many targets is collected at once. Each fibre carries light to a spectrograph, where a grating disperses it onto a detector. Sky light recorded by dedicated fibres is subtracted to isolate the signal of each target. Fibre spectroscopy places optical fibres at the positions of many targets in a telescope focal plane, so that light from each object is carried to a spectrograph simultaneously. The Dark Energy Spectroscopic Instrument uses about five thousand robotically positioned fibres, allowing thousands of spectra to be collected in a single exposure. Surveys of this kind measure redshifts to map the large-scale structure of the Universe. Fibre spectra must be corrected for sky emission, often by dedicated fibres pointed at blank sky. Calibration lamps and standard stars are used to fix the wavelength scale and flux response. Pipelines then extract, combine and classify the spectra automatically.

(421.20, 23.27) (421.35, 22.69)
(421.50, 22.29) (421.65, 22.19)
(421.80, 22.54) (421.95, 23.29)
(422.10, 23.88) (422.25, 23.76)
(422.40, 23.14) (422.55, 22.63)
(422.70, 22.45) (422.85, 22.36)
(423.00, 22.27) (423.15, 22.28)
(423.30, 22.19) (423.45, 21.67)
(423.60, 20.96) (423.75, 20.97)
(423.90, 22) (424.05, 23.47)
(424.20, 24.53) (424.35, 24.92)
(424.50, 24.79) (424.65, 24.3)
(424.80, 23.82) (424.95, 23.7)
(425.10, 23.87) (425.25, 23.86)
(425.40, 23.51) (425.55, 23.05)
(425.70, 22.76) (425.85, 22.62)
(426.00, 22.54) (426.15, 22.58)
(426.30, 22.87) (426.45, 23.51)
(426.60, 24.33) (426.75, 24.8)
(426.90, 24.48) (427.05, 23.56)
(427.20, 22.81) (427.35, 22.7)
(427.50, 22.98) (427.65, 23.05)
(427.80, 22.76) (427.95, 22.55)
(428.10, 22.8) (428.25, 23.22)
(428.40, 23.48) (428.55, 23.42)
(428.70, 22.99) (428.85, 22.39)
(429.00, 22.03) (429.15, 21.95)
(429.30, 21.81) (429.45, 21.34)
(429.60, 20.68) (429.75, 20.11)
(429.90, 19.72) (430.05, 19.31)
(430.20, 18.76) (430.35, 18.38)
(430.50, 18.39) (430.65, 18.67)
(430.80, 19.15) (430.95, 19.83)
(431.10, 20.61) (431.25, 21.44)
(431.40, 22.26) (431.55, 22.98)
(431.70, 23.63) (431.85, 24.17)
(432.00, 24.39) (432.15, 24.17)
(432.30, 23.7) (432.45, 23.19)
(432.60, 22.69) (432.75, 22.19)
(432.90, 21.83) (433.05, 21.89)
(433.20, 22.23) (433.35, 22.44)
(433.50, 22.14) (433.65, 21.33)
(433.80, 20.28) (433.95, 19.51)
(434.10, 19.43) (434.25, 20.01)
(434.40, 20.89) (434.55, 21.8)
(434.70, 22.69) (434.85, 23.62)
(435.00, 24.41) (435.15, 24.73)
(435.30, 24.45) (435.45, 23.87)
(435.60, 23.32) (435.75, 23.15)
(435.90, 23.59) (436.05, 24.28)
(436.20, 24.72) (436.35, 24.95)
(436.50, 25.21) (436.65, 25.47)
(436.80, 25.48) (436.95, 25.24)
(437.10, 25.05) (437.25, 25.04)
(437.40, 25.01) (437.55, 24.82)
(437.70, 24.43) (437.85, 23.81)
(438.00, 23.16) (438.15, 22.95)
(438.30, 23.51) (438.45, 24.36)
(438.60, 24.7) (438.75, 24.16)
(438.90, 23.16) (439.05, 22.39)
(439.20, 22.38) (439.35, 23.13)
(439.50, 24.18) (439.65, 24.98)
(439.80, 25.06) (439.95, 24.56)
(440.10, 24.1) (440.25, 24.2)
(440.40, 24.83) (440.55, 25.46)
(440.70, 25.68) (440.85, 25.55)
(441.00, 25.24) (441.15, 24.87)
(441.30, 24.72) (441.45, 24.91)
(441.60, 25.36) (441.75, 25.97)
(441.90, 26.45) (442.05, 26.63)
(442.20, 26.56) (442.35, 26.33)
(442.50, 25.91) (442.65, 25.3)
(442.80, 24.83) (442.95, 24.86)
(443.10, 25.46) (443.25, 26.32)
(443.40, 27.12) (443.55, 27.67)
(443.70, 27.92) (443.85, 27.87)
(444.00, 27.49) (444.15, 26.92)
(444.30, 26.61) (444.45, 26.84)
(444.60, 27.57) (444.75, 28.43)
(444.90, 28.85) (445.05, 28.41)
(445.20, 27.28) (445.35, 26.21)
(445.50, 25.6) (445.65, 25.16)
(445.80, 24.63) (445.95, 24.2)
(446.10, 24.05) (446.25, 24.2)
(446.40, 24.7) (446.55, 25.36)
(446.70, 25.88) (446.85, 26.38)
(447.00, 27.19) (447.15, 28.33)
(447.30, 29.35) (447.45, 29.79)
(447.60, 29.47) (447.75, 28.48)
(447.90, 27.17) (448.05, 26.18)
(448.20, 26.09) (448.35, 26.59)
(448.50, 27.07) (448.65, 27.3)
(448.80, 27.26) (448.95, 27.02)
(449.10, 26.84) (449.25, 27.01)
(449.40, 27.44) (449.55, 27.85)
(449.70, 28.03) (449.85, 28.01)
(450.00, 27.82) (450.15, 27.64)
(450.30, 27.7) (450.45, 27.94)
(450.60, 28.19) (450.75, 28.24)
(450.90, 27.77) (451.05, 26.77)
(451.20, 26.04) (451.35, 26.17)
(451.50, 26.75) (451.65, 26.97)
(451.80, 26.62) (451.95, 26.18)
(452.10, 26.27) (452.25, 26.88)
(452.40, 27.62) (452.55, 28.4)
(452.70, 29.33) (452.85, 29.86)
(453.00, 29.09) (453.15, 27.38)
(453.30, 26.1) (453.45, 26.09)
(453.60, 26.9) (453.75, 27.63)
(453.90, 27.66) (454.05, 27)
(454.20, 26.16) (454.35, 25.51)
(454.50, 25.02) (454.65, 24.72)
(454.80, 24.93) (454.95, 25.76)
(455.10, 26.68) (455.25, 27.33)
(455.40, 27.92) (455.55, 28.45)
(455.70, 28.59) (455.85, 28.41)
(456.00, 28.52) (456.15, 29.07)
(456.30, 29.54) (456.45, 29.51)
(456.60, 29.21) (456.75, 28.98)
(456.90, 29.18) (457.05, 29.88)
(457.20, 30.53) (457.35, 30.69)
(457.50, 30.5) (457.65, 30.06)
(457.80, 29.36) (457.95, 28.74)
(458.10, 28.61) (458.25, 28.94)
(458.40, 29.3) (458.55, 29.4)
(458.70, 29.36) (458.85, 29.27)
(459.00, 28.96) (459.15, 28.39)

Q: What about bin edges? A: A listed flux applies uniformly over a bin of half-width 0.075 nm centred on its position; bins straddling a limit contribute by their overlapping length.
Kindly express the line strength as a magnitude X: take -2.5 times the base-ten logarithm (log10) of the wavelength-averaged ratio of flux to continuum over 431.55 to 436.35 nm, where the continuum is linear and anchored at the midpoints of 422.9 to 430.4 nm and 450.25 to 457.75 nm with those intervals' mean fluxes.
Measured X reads 0.06 mag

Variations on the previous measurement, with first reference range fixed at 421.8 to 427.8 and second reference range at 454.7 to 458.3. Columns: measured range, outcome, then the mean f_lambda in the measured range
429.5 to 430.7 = 0.24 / 19.3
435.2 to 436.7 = 0.04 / 24.3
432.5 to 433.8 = 0.12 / 22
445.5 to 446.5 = 0.10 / 24.6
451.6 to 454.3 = 0.03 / 27.3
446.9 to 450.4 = -0.01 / 27.6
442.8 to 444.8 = -0.02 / 26.9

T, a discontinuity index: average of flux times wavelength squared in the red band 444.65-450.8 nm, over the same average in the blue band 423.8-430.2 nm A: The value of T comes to 1.30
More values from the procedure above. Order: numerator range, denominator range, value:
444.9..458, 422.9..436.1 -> 1.35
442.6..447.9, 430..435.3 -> 1.30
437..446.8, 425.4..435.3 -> 1.21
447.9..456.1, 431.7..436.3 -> 1.30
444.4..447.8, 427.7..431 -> 1.37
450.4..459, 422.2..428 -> 1.38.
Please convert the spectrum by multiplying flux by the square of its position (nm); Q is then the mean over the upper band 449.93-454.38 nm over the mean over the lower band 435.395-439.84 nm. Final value 1.2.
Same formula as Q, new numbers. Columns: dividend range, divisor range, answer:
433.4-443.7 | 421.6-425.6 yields 1.13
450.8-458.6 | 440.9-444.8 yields 1.12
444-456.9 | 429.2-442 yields 1.26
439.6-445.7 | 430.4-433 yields 1.25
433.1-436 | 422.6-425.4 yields 1.02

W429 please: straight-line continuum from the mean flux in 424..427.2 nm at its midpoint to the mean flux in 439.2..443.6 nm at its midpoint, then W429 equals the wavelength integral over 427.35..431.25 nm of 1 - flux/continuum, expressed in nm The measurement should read 0.46 nm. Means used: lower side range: 23.7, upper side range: 25.3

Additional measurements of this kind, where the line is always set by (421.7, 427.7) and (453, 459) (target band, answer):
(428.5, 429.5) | 0.065 nm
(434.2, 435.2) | 0.086 nm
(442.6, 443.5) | 0.013 nm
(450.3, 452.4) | 0.028 nm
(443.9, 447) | 0.021 nm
